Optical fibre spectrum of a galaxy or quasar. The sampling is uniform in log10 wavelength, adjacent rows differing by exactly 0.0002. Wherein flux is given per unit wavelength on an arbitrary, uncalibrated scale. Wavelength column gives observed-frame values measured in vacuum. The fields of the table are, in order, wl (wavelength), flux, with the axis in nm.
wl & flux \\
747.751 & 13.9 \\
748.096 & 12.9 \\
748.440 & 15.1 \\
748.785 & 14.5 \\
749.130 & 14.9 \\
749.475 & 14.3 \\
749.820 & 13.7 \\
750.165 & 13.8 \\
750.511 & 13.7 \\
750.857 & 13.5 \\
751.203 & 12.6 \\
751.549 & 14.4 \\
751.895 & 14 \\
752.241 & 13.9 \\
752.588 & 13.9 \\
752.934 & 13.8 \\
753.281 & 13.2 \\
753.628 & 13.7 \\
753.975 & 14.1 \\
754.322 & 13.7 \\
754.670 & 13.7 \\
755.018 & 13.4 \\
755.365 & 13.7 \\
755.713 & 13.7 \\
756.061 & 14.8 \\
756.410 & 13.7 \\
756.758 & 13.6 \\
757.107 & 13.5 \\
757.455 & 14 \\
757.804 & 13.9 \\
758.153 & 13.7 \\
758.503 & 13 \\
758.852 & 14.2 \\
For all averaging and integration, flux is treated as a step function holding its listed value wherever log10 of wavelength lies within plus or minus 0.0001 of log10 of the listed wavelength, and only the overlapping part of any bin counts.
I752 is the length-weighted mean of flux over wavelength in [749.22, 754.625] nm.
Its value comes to 13.8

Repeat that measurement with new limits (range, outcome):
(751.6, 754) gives 13.8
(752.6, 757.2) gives 13.7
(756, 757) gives 13.9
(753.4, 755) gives 13.7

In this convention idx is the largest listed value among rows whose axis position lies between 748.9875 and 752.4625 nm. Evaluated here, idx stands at 14.9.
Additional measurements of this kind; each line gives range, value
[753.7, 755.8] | 14.1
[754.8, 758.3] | 14.8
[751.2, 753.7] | 14.4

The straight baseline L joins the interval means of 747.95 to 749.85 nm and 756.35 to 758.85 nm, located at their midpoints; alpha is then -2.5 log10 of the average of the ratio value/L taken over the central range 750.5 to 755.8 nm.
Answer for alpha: 0.02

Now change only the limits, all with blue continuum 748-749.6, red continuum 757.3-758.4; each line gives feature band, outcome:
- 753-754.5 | 0.03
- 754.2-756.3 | 0.01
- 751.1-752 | 0.04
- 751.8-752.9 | 0.02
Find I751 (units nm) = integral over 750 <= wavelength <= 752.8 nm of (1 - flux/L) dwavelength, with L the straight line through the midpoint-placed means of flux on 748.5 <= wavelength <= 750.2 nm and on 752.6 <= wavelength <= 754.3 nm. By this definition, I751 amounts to 0.06 nm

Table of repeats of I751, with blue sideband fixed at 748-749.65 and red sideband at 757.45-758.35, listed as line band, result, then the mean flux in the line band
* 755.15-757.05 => 0.009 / 13.9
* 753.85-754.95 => 0.020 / 13.8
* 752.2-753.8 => 0.051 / 13.7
